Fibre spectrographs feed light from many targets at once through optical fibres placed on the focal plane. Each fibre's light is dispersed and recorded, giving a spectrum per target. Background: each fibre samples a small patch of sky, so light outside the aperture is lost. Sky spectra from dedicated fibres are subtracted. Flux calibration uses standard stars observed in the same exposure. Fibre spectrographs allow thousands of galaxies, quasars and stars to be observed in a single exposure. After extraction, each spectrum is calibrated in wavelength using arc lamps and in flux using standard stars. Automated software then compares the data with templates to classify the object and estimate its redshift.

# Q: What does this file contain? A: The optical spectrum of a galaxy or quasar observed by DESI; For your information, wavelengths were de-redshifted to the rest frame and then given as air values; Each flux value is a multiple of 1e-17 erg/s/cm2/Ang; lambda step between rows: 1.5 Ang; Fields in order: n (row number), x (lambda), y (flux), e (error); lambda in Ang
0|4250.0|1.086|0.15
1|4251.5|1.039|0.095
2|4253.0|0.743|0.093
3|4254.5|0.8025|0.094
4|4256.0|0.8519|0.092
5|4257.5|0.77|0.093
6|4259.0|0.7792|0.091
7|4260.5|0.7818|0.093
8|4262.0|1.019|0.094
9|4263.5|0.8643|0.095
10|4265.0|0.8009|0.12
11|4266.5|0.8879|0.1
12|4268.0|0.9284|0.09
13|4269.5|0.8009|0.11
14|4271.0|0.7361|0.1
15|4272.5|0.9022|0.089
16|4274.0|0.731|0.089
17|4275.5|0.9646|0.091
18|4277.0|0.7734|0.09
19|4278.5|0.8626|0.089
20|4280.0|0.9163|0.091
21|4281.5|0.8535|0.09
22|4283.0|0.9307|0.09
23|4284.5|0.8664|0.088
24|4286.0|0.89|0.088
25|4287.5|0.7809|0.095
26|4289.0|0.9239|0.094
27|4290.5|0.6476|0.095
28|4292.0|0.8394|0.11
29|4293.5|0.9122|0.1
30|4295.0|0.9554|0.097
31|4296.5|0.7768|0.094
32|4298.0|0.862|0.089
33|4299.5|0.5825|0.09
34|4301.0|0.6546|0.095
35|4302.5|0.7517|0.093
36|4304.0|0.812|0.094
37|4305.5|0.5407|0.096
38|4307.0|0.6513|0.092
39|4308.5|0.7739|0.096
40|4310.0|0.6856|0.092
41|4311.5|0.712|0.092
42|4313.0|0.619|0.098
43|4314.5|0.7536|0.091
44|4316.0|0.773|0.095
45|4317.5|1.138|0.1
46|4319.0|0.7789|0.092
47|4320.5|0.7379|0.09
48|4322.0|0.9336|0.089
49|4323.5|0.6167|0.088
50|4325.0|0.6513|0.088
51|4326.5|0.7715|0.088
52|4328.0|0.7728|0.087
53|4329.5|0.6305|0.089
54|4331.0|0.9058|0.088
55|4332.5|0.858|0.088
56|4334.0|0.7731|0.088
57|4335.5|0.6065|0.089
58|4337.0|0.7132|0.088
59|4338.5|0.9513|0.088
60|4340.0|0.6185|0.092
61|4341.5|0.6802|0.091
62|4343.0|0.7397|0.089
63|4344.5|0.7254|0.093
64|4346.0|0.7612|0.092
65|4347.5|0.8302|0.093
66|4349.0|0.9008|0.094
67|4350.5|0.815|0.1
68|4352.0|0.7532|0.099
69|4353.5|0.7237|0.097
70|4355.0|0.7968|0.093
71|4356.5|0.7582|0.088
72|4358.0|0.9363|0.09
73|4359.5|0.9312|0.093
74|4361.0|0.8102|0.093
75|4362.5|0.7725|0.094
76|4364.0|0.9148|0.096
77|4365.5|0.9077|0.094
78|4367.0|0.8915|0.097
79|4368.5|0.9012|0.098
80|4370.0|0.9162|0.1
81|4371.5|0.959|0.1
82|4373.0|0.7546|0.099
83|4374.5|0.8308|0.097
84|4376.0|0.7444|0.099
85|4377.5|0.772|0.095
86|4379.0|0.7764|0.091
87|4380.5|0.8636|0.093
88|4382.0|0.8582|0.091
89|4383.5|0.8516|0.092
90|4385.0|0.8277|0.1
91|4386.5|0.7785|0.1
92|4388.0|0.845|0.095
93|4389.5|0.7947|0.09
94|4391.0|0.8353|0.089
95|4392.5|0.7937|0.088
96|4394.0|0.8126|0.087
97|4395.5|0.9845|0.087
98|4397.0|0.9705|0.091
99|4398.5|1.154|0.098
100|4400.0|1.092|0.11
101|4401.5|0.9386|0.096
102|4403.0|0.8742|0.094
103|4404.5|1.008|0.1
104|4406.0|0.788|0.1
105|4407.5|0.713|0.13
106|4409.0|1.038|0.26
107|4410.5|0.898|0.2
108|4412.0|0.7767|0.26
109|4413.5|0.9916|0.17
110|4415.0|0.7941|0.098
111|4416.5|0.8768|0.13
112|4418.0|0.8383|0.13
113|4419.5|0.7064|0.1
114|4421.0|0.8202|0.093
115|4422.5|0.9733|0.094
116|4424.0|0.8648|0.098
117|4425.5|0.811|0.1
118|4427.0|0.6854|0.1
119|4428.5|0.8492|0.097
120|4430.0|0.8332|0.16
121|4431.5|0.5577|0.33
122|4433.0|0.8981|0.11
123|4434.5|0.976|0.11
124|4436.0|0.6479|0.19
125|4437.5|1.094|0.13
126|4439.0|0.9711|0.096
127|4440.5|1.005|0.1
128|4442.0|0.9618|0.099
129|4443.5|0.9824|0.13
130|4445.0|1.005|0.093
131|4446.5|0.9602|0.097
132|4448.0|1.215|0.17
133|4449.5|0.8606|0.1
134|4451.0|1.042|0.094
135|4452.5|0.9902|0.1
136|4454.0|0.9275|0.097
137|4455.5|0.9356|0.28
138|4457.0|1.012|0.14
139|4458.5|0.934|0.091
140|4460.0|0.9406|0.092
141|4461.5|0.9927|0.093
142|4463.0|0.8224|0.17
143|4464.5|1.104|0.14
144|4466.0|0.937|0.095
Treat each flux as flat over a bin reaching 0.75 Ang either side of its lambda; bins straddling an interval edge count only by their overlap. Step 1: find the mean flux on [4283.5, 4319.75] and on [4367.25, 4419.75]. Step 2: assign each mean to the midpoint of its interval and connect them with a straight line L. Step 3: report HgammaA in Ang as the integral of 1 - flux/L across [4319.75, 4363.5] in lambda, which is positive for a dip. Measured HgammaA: 2.3 Ang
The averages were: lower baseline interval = 0.779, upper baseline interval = 0.869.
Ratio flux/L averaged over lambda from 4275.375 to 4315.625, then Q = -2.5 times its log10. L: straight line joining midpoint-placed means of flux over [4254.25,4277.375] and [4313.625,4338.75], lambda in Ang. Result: 0.04 mag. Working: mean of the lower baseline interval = 0.839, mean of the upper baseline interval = 0.782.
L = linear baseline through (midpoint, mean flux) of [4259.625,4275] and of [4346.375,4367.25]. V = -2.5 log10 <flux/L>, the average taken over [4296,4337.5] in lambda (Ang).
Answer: 0.13 mag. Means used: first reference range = 0.847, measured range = 0.744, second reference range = 0.836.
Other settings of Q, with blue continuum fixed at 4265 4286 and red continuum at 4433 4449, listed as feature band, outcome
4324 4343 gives 0.21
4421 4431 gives 0.17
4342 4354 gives 0.17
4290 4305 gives 0.13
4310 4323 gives 0.12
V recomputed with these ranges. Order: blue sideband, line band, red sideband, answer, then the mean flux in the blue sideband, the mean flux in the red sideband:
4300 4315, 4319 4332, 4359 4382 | -0.03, 0.693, 0.849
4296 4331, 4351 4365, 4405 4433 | -0.06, 0.742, 0.827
